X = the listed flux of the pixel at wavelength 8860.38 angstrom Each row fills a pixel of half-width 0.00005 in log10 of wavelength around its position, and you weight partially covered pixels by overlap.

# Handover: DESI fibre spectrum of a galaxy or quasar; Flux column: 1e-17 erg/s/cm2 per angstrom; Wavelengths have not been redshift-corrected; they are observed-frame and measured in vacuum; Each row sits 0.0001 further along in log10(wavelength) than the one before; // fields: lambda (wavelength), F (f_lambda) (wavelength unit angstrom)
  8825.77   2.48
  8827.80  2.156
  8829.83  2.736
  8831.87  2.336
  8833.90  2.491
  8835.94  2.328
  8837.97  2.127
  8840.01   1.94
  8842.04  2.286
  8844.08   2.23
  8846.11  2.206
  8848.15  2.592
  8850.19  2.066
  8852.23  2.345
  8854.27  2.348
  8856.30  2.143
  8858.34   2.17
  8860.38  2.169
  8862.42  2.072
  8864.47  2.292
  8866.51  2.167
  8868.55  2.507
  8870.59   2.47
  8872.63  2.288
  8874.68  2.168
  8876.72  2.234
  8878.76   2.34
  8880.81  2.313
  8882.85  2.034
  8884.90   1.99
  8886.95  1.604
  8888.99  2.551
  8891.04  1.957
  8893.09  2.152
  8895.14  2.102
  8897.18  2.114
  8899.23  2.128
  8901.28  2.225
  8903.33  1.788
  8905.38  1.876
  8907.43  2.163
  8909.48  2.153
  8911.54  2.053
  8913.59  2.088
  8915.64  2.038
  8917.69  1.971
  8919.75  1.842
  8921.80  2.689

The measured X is 2.169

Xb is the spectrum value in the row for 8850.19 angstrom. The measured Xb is 2.066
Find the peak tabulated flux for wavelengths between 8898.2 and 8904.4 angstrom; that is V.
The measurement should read 2.225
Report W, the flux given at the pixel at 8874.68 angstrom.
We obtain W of 2.168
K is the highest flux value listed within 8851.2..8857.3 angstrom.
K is 2.348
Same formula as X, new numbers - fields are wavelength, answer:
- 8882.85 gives 2.034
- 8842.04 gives 2.286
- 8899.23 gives 2.128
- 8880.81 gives 2.313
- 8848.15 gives 2.592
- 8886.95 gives 1.604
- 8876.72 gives 2.234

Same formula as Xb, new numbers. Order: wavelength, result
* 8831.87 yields 2.336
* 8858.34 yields 2.17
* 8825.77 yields 2.48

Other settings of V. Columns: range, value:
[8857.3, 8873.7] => 2.507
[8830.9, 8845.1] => 2.491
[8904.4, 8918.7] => 2.163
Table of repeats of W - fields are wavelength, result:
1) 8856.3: 2.143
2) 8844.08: 2.23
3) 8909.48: 2.153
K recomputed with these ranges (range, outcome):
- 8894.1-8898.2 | 2.114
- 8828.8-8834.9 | 2.736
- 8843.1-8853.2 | 2.592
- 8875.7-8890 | 2.551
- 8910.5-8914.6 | 2.088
